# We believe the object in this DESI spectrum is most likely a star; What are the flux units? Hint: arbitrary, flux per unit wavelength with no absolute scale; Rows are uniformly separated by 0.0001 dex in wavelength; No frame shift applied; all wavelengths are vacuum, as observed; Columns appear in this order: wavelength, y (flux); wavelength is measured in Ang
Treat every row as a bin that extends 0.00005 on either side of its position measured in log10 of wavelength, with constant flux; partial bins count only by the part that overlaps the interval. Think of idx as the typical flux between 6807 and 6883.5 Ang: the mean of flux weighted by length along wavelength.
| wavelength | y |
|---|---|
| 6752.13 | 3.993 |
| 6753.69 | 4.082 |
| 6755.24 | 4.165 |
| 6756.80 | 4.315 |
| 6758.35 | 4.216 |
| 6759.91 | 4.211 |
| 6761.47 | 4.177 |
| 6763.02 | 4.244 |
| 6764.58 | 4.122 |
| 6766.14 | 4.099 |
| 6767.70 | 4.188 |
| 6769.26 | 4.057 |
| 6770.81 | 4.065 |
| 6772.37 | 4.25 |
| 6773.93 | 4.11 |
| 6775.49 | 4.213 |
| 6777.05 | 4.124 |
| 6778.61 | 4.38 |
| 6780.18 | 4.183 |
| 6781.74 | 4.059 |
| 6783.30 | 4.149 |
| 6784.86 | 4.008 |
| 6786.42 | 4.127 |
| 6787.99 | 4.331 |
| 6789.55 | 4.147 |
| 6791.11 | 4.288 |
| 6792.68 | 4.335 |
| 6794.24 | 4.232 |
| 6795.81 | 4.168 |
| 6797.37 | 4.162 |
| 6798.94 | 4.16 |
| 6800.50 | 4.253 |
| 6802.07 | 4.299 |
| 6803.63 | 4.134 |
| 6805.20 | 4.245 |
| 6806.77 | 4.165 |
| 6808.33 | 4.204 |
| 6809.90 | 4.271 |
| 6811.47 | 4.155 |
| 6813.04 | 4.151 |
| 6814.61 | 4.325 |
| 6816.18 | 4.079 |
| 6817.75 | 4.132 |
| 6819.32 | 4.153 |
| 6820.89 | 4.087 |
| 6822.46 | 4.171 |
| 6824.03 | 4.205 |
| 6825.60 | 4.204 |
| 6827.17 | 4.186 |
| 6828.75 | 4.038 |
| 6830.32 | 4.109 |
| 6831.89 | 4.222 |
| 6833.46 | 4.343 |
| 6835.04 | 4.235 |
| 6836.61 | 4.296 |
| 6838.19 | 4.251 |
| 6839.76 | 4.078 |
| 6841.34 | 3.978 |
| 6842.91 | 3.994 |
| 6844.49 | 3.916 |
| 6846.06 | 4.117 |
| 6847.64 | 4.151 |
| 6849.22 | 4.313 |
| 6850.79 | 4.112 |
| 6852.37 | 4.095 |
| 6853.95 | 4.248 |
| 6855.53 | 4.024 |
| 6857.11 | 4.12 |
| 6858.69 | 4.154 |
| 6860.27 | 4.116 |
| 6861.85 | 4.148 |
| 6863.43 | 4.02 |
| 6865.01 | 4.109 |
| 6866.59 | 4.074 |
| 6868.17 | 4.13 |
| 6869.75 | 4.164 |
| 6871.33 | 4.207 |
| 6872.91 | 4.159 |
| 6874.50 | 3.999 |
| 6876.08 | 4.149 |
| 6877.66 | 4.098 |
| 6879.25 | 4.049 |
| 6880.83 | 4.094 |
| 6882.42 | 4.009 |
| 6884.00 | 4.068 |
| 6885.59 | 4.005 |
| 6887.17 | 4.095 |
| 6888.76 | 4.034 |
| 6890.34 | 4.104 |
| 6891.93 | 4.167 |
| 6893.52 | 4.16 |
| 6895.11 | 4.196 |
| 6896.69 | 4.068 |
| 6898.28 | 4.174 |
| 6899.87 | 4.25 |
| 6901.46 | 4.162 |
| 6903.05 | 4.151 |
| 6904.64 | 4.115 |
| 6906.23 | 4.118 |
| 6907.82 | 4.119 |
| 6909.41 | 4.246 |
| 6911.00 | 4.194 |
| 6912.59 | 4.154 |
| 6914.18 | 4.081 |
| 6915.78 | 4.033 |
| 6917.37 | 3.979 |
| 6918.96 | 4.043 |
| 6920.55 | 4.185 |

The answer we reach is 4.14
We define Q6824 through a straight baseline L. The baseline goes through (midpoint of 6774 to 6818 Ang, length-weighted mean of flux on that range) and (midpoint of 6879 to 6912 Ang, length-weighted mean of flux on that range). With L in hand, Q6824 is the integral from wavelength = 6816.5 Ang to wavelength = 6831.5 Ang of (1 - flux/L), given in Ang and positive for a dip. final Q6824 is 0.1 Ang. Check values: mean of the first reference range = 4.19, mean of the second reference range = 4.12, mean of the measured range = 4.14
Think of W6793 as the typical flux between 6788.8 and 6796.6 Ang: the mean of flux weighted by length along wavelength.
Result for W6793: 4.23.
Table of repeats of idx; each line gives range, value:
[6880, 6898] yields 4.09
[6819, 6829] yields 4.15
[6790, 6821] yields 4.2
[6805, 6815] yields 4.21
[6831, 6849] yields 4.15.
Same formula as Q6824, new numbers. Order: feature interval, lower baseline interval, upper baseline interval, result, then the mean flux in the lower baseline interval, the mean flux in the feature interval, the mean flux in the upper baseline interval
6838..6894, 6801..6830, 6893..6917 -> 0.78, 4.18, 4.1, 4.15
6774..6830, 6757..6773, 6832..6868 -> -0.42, 4.17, 4.18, 4.13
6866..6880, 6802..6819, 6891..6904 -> 0.19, 4.19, 4.12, 4.16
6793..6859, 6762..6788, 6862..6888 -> -0.71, 4.15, 4.17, 4.09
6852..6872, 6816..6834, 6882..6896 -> 0.00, 4.16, 4.12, 4.1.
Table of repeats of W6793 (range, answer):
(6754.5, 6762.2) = 4.21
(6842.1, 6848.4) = 4.05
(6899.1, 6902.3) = 4.2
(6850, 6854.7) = 4.15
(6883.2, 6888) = 4.06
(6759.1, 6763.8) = 4.21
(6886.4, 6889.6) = 4.07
